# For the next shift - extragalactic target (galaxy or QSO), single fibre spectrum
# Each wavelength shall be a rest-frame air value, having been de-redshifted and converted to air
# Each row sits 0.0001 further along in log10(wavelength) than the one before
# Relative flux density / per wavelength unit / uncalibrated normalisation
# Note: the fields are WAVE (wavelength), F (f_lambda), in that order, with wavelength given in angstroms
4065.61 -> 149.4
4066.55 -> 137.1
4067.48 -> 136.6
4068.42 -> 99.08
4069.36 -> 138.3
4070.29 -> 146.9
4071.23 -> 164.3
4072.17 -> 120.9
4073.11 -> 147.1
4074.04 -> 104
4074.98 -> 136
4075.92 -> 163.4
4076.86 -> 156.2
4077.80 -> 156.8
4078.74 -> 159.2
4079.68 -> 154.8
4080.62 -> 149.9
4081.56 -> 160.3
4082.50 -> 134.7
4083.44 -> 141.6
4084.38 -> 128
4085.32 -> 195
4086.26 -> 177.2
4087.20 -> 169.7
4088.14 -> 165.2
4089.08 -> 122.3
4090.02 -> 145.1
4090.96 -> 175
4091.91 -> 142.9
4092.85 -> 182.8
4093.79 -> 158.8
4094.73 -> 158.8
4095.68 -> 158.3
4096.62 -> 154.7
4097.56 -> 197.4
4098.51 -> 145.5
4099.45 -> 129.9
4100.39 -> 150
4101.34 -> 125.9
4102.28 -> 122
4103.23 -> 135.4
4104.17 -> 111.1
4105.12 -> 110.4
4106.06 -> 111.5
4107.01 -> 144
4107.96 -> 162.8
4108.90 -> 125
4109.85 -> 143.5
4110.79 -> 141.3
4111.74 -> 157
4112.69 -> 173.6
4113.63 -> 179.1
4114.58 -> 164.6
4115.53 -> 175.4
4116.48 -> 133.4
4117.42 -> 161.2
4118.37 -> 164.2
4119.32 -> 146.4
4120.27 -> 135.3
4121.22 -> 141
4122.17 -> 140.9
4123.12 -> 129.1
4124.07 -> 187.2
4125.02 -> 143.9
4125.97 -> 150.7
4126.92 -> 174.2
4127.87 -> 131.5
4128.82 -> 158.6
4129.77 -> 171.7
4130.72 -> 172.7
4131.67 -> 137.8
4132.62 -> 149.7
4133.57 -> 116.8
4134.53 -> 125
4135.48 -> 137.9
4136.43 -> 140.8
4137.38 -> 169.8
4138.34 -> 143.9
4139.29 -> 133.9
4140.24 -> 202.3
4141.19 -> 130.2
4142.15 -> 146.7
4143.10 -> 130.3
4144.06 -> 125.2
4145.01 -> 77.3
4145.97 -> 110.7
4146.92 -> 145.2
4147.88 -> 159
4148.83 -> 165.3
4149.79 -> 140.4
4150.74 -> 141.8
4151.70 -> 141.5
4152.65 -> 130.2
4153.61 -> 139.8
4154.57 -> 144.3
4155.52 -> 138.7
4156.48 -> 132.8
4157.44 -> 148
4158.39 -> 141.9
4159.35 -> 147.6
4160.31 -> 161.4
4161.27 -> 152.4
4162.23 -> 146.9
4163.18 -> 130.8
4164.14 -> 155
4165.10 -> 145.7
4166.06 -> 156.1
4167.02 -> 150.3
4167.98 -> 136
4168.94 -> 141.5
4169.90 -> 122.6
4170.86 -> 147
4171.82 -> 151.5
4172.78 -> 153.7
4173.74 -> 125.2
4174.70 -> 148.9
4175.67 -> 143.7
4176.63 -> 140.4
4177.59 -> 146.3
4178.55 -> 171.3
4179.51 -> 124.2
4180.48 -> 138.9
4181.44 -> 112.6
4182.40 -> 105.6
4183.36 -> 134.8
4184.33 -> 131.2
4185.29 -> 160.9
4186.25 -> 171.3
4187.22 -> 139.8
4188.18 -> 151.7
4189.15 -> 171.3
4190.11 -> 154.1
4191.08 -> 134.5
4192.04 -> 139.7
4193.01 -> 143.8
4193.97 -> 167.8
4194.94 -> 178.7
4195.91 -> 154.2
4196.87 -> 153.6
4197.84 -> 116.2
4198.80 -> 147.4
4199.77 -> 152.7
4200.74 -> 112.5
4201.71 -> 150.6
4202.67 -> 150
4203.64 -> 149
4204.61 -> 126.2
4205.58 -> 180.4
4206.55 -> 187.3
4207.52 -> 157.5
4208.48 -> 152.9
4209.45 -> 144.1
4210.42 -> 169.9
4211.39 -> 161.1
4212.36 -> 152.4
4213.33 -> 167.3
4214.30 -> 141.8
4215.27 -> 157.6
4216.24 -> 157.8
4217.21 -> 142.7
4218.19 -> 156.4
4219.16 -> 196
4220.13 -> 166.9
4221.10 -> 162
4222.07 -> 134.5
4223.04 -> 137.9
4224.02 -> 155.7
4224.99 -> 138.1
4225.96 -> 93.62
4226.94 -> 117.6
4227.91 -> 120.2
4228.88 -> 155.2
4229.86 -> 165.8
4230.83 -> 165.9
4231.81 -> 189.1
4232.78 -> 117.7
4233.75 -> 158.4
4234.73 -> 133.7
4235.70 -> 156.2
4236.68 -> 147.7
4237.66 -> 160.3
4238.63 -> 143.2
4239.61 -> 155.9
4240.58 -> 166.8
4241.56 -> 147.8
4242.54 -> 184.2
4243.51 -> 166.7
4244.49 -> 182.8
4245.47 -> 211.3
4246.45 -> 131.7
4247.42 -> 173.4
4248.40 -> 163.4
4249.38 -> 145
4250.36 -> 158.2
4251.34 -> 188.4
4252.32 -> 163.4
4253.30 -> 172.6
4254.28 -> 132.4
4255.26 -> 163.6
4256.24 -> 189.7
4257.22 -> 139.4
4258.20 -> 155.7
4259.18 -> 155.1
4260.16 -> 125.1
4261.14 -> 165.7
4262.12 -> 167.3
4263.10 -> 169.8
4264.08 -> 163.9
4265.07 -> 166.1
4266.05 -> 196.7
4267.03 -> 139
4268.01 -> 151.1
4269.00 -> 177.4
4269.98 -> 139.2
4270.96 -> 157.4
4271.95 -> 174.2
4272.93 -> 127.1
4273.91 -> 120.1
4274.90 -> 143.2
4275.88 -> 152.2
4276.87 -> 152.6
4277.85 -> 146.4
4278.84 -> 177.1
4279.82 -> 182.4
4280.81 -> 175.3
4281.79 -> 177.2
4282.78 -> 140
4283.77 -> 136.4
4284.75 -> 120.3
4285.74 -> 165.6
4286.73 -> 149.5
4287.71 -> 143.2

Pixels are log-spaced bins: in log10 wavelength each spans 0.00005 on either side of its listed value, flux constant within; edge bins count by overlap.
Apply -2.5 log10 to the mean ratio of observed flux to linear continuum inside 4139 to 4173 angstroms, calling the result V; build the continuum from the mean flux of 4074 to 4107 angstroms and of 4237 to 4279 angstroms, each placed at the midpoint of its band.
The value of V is 0.08 mag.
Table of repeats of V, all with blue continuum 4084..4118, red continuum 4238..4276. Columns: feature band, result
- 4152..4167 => 0.07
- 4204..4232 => 0.03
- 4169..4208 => 0.07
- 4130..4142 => 0.04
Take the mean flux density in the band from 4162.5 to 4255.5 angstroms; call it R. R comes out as 151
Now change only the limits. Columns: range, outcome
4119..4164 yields 144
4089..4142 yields 149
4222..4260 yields 155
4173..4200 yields 145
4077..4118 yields 151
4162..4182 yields 142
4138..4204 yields 143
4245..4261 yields 161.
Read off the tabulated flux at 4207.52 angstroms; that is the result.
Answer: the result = 157.5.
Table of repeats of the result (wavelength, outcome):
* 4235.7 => 156.2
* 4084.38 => 128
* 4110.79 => 141.3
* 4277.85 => 146.4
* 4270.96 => 157.4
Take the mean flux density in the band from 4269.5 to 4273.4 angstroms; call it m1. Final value 150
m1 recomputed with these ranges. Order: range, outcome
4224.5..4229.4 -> 125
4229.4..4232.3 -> 174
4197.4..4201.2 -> 133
